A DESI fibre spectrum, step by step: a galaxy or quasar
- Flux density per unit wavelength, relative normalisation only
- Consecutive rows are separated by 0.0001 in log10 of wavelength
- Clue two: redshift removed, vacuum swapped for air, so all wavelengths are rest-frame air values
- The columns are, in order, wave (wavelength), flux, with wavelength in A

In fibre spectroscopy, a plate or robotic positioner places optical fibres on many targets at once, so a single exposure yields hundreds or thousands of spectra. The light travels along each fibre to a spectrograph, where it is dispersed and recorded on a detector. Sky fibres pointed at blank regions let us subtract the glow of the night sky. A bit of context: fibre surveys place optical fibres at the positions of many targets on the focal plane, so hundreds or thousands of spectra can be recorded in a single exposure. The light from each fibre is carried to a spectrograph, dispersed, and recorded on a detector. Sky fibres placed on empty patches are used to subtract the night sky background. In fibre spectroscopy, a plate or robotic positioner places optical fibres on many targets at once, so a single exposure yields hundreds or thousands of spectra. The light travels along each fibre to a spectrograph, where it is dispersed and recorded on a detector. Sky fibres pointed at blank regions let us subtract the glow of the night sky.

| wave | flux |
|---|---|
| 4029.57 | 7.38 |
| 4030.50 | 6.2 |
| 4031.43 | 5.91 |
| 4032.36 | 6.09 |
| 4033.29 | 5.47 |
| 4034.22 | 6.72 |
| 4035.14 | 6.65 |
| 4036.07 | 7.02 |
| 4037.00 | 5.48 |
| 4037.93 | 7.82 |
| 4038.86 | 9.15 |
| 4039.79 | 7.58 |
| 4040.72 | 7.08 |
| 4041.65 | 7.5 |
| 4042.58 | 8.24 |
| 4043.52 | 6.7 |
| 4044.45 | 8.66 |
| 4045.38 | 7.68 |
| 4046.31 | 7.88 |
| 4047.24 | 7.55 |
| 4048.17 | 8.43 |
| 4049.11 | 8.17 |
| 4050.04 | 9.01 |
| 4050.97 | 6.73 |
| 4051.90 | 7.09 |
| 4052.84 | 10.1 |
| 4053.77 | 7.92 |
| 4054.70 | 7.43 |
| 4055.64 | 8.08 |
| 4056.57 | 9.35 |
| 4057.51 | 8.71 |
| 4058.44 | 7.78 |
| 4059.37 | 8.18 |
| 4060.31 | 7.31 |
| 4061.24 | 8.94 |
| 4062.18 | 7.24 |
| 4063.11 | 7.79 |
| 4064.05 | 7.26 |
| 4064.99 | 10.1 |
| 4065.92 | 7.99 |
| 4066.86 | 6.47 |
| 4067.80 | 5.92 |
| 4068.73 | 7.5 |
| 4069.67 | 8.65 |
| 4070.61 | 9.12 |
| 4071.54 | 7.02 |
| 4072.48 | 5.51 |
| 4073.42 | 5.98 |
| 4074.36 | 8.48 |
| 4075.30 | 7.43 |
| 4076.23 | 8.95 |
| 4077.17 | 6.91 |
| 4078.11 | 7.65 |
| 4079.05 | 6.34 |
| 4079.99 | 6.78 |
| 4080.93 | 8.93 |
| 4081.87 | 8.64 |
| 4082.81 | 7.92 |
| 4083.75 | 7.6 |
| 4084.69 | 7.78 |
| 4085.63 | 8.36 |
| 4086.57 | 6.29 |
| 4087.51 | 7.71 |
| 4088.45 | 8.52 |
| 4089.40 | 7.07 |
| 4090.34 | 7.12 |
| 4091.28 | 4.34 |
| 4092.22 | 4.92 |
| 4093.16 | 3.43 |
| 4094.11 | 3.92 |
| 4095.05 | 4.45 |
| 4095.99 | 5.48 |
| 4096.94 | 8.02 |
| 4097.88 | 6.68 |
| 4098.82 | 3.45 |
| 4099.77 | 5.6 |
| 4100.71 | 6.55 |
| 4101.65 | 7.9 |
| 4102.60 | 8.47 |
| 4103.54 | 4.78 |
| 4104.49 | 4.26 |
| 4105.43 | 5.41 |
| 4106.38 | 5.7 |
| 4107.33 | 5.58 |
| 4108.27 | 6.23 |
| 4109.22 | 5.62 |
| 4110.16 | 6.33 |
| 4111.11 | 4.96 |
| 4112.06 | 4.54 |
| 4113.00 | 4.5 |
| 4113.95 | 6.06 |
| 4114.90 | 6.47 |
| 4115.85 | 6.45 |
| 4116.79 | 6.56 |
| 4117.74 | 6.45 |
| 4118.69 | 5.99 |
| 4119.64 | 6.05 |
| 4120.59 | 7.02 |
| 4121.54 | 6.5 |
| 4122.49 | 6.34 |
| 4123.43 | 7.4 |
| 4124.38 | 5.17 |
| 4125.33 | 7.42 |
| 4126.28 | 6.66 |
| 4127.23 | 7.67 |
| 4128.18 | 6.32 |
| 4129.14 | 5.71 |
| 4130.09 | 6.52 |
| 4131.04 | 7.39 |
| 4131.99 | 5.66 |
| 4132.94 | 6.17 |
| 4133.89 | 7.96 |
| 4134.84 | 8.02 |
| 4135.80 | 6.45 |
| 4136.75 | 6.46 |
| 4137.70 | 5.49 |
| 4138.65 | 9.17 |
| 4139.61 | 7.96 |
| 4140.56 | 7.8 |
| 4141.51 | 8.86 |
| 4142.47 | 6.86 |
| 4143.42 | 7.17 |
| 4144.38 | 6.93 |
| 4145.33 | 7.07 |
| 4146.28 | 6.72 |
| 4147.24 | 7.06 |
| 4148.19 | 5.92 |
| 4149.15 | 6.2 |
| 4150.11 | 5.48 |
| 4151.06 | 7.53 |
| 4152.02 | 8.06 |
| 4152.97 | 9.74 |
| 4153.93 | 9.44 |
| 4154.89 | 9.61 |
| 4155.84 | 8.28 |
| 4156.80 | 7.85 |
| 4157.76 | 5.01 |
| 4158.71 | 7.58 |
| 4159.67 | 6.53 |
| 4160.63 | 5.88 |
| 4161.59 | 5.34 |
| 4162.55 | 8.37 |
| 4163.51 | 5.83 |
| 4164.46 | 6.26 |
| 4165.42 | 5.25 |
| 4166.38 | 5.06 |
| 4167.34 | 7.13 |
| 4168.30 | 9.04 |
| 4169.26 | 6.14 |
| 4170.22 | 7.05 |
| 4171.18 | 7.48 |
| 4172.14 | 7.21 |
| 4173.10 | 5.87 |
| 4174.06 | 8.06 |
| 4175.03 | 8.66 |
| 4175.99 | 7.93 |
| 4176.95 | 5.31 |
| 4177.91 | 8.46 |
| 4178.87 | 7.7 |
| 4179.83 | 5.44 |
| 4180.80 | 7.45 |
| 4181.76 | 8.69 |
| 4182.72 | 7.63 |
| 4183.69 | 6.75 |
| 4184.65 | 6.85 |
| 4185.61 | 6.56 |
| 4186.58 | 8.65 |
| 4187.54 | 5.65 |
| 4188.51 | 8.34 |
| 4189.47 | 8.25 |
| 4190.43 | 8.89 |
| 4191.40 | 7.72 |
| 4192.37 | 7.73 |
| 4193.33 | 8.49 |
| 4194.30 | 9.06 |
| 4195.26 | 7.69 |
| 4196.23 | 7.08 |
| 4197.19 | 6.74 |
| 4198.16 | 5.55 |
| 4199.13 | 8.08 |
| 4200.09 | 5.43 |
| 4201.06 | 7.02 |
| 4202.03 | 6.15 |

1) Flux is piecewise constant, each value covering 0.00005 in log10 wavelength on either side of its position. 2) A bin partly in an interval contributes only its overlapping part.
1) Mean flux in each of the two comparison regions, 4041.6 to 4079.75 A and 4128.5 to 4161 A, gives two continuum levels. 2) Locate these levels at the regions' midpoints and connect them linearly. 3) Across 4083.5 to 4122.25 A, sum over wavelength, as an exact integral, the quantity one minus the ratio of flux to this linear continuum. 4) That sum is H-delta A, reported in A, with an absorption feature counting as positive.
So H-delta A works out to 7.4 A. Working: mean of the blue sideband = 7.79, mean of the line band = 6.07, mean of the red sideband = 7.19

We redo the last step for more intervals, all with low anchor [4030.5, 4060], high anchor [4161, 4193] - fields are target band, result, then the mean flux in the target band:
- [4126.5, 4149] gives 0.9 A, 7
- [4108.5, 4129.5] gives 3.3 A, 6.19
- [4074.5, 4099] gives 2.3 A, 6.78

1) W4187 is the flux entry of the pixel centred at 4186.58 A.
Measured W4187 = 8.65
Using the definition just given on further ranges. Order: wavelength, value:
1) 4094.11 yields 3.92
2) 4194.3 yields 9.06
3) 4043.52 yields 6.7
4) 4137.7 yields 5.49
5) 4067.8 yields 5.92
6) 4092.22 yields 4.92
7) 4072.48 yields 5.51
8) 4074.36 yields 8.48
